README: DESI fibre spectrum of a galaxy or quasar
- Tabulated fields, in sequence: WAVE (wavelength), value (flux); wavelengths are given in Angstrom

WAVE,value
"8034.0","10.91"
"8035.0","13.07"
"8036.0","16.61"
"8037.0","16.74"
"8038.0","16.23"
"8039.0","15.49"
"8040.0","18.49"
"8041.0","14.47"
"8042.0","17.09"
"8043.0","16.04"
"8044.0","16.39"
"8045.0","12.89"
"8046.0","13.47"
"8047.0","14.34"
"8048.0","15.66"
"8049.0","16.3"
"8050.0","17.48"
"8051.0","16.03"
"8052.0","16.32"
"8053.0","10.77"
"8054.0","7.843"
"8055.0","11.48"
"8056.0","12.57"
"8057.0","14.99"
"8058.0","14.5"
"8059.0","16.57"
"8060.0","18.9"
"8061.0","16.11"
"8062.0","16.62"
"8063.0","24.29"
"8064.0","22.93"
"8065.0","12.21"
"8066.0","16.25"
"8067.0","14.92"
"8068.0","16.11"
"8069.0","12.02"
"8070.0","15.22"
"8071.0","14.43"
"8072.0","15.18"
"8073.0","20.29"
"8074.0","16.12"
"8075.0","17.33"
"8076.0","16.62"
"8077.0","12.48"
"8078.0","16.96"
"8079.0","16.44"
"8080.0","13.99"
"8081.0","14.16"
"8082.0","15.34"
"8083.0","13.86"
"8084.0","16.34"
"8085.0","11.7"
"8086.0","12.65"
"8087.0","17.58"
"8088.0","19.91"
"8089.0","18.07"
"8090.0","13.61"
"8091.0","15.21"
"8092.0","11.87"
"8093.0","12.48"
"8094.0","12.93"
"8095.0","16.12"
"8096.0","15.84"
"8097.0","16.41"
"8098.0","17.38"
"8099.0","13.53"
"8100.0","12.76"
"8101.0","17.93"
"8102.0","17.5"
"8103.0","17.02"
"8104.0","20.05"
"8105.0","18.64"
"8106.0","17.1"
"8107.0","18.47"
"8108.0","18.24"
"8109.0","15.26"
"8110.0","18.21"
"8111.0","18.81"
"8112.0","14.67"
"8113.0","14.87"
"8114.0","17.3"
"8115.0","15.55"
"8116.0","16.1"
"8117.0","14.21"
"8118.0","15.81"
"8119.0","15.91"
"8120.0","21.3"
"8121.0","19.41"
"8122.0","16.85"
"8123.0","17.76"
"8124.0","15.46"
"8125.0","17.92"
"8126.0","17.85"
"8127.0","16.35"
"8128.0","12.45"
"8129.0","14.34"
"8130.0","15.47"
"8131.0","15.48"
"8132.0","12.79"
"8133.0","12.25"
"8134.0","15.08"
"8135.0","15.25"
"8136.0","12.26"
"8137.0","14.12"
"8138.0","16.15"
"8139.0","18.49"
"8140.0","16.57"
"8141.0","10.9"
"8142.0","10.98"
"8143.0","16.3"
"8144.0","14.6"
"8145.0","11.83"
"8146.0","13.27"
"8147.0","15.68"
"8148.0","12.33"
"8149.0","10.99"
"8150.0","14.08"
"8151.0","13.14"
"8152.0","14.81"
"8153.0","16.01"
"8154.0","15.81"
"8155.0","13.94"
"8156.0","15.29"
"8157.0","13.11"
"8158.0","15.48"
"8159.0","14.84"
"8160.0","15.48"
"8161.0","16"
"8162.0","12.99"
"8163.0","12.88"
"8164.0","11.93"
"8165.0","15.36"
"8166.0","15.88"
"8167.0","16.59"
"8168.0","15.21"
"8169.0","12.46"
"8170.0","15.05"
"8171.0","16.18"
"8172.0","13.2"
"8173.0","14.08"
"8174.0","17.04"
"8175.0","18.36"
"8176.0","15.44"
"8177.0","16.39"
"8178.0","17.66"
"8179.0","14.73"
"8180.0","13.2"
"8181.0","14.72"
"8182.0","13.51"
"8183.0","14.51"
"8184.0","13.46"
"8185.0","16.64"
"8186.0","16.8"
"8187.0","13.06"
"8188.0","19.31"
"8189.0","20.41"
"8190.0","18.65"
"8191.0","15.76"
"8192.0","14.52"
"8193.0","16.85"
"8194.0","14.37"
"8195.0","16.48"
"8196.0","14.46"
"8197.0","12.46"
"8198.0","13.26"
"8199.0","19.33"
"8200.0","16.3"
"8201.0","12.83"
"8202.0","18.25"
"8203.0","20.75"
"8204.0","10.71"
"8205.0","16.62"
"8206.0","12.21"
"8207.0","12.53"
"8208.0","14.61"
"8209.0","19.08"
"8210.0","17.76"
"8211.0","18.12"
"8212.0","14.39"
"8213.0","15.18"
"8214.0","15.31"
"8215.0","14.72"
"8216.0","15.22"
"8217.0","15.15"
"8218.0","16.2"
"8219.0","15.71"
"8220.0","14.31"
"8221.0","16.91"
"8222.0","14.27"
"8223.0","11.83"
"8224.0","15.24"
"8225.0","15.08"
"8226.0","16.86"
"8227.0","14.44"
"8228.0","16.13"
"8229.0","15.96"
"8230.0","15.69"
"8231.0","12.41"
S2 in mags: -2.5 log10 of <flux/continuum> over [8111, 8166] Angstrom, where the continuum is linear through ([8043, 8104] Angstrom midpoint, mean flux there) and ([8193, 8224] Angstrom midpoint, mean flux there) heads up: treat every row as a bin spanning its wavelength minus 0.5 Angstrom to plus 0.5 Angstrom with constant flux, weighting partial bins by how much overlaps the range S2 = 0.03 mag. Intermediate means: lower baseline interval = 15.4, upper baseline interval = 15.3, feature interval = 15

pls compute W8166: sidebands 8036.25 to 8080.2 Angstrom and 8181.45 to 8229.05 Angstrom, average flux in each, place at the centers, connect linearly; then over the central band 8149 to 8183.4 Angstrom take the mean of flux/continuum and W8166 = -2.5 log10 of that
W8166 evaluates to 0.05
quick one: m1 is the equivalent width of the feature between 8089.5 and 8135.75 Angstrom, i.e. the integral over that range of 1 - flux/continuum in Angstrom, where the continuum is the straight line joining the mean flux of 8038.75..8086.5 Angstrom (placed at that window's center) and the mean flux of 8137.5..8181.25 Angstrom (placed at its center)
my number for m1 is -3.0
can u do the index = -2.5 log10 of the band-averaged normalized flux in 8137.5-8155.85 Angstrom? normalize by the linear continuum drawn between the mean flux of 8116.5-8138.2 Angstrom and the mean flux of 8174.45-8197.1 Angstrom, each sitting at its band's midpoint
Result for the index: 0.11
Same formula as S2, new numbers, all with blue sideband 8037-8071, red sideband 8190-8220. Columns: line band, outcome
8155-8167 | 0.07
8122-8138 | 0.03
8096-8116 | -0.09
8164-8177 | 0.01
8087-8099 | 0.00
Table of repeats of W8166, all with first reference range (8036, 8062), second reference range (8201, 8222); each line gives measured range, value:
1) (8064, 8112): -0.04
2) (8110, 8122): -0.10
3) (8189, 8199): -0.01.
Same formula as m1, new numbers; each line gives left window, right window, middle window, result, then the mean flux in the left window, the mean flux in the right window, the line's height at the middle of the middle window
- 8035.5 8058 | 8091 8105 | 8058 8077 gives -1.8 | 14.9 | 15.6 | 15.2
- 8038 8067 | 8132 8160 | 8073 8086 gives 0.0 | 15.6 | 14.2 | 15.2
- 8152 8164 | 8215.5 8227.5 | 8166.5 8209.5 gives -2.0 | 14.6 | 15.1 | 14.8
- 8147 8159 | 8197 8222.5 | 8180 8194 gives -0.8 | 14.2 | 15.5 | 15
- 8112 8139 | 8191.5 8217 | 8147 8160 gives 1.1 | 15.7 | 15.4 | 15.6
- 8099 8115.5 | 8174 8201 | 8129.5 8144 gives 1.8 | 16.9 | 15.8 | 16.5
